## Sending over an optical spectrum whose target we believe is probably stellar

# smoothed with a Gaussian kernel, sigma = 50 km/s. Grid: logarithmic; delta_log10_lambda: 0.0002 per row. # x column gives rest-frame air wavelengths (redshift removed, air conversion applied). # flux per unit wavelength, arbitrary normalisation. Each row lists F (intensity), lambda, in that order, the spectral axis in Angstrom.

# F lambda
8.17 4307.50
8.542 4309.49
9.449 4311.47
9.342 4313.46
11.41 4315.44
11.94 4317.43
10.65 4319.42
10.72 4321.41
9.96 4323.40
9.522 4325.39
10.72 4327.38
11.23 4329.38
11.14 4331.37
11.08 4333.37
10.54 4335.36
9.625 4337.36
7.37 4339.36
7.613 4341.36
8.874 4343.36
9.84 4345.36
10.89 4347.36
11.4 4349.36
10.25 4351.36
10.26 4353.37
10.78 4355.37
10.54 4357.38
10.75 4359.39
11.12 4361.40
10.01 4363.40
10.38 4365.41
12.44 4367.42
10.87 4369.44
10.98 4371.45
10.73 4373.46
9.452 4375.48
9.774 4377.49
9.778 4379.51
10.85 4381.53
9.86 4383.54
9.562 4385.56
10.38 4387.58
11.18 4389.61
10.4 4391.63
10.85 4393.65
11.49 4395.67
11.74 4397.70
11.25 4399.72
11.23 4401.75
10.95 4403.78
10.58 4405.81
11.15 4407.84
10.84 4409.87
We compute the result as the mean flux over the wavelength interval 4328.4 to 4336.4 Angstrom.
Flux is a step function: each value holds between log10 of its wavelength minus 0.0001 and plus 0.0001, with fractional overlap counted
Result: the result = 11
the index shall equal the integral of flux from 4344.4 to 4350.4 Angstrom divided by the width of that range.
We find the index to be 10.7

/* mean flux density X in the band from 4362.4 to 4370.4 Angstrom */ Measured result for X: 10.9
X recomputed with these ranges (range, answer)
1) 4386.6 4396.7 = 10.9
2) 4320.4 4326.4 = 10.1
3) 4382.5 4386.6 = 9.74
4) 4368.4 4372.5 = 10.9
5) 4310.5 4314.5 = 9.43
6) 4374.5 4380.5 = 9.67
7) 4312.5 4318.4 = 10.9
